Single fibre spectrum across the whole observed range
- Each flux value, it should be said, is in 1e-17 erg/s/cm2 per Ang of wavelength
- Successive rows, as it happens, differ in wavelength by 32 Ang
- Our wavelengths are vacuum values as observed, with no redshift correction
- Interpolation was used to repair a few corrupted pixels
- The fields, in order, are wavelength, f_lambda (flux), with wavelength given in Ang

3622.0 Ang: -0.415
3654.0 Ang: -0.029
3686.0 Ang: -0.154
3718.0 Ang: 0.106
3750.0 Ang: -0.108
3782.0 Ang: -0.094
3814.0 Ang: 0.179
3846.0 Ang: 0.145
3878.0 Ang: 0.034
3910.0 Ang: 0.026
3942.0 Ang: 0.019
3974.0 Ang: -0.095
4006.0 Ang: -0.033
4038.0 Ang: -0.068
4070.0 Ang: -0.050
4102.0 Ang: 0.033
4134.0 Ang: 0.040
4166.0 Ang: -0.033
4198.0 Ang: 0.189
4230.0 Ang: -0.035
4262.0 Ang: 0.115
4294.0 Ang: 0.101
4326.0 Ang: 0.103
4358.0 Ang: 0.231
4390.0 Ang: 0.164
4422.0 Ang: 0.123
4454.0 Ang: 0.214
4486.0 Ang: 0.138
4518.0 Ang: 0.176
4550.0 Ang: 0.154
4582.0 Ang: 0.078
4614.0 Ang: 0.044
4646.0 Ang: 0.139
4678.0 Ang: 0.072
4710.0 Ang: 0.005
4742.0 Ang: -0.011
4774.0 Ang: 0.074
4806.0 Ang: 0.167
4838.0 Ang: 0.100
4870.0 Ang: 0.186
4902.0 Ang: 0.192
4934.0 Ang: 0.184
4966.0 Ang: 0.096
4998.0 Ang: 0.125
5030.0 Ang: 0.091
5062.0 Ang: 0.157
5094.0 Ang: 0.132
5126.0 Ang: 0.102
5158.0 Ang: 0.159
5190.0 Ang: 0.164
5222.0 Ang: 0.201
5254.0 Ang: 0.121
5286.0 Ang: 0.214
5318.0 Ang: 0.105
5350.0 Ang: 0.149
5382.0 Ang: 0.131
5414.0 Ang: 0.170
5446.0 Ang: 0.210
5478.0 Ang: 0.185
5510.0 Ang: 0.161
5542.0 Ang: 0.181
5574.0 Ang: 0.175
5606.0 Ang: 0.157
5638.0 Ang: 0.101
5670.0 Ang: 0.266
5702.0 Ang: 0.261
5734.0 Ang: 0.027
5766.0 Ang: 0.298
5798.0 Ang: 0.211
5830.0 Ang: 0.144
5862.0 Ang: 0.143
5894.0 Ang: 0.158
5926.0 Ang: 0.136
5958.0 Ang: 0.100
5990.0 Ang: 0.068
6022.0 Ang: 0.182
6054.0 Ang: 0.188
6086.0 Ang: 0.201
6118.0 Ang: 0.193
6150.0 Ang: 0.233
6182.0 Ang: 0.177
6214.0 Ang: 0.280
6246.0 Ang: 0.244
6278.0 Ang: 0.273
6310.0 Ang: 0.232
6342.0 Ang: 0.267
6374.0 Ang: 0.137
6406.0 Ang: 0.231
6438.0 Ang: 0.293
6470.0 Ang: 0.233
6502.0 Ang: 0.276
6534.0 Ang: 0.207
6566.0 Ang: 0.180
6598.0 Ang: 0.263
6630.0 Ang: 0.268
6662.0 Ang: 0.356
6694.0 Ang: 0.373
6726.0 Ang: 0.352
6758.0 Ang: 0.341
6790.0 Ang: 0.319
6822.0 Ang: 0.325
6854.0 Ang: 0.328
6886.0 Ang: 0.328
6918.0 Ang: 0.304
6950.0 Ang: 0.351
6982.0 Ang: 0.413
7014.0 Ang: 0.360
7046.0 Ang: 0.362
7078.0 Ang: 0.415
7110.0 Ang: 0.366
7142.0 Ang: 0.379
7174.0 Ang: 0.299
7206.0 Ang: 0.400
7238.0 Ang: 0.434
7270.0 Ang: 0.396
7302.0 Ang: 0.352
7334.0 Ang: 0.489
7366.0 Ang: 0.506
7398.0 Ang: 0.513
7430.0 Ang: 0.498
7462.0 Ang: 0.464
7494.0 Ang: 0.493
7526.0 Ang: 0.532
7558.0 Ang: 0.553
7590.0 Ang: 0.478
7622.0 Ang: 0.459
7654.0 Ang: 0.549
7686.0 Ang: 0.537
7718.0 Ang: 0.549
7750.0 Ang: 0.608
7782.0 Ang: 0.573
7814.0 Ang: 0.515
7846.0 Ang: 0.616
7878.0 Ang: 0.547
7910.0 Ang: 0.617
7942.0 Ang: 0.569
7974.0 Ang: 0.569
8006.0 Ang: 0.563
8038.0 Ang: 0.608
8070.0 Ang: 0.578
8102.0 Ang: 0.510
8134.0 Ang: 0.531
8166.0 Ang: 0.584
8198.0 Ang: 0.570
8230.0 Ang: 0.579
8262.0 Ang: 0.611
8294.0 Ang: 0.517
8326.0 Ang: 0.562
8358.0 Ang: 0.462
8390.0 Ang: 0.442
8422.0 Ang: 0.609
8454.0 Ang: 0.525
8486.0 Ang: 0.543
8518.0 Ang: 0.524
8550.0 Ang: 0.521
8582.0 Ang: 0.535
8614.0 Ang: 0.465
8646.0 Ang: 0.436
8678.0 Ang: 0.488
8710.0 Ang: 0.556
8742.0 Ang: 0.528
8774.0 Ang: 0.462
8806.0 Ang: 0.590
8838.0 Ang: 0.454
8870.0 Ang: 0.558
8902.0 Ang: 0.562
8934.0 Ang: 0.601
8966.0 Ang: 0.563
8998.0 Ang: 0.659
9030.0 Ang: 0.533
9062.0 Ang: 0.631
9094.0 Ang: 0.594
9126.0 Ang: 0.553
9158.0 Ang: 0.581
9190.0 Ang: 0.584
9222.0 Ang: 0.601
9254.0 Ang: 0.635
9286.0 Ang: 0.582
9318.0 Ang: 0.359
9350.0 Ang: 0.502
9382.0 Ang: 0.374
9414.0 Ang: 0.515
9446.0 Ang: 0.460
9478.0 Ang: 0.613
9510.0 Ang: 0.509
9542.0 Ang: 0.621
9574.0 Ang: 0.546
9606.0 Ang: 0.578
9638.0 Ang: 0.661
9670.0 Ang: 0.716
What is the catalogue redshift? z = 0.67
